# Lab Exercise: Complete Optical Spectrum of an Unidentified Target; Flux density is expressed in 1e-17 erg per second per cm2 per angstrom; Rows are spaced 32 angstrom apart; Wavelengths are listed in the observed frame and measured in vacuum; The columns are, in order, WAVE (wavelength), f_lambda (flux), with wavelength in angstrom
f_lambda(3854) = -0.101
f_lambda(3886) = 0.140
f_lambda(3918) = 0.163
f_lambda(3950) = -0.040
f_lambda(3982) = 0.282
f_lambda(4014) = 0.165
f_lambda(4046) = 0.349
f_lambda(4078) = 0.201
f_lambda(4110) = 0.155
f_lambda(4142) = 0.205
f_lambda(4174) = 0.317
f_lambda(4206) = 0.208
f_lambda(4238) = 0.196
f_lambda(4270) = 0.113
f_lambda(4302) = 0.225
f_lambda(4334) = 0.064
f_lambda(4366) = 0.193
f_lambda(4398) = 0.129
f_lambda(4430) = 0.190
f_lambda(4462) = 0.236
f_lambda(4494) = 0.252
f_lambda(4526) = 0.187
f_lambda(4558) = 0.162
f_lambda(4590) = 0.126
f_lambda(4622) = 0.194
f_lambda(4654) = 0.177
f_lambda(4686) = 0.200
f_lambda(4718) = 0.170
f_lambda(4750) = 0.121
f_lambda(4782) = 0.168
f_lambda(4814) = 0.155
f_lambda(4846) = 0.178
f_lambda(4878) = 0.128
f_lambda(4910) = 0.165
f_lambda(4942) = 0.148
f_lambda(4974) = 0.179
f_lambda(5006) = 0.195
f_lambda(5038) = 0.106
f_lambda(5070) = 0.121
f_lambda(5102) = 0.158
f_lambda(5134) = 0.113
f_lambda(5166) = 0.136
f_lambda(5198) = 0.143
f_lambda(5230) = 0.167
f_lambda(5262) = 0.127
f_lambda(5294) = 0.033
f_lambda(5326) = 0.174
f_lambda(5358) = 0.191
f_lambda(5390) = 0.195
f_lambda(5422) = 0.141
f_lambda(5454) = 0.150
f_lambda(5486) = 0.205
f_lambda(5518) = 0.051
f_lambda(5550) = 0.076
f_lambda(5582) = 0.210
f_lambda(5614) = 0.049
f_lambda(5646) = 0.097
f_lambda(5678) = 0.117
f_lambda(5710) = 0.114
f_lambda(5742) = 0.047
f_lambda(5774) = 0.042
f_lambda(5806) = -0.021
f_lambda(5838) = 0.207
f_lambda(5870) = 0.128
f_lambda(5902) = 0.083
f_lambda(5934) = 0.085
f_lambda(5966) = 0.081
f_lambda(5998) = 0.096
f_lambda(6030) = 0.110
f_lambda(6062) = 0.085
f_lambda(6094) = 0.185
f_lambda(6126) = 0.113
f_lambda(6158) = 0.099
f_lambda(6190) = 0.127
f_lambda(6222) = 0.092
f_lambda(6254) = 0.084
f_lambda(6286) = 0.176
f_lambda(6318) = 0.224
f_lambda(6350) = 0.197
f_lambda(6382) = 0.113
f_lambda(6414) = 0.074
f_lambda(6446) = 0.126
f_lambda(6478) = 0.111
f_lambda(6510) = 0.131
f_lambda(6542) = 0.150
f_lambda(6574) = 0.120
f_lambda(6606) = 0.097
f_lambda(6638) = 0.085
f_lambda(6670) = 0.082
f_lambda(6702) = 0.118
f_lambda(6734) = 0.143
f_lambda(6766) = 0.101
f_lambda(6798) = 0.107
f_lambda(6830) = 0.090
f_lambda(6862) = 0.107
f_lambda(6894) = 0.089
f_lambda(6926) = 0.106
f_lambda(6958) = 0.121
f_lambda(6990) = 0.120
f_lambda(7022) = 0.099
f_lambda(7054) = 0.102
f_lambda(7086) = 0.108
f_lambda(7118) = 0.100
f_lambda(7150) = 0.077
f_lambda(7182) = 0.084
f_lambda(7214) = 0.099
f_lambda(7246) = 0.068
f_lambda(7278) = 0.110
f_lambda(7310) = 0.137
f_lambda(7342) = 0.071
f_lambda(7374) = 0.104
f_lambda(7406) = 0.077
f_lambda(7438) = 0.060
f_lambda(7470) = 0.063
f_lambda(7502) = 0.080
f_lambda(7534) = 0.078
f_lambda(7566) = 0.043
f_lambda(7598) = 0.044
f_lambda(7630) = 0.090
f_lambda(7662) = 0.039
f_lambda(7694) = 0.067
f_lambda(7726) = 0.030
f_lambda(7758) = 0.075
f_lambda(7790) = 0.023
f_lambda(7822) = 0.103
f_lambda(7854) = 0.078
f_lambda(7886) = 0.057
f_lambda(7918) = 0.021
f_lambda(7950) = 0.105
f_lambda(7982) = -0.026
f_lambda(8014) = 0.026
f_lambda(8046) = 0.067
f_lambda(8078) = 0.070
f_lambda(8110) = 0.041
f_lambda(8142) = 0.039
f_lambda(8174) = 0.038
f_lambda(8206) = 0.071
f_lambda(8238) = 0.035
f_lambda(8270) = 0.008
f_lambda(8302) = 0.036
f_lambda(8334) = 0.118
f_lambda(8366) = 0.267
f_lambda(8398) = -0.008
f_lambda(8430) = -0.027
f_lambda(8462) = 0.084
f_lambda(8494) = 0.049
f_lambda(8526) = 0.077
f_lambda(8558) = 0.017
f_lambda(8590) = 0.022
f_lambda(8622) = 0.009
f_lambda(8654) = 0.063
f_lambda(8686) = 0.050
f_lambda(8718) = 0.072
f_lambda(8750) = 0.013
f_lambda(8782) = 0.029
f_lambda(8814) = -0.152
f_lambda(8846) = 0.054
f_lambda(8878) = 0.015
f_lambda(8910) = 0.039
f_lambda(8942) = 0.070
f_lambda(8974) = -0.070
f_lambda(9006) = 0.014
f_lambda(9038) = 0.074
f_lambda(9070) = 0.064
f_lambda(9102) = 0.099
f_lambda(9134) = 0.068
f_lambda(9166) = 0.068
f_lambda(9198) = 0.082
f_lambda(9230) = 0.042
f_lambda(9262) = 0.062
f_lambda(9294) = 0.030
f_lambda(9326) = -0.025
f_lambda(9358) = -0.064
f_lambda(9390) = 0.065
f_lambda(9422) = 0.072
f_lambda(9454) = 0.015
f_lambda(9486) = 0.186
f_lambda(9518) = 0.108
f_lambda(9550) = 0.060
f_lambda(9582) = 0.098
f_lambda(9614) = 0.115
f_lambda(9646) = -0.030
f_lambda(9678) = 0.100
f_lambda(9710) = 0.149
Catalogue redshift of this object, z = 1.240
